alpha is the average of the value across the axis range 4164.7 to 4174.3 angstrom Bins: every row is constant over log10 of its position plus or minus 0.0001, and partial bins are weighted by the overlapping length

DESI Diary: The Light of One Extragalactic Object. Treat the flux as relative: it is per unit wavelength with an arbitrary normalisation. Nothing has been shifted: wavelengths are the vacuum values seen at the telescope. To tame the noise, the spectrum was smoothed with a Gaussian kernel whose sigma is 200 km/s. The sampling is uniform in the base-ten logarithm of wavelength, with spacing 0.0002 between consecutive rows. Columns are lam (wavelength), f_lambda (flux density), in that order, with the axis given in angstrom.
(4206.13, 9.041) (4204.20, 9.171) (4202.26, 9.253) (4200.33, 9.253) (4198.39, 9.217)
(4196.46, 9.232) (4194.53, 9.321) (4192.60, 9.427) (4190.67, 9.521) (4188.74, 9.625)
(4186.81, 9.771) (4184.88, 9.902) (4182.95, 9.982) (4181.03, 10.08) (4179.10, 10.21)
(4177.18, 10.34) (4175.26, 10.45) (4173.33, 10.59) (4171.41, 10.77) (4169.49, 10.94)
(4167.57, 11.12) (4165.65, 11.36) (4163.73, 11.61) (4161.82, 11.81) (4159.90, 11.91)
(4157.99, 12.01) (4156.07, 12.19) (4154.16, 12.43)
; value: 10.9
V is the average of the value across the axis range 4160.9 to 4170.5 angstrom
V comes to 11.4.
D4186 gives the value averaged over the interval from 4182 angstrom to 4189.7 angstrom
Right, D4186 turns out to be 9.81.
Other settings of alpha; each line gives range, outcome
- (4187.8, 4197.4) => 9.43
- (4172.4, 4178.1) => 10.5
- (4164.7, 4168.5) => 11.2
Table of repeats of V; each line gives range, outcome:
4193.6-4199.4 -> 9.25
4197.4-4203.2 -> 9.24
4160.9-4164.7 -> 11.7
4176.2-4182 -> 10.2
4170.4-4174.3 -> 10.7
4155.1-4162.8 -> 12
